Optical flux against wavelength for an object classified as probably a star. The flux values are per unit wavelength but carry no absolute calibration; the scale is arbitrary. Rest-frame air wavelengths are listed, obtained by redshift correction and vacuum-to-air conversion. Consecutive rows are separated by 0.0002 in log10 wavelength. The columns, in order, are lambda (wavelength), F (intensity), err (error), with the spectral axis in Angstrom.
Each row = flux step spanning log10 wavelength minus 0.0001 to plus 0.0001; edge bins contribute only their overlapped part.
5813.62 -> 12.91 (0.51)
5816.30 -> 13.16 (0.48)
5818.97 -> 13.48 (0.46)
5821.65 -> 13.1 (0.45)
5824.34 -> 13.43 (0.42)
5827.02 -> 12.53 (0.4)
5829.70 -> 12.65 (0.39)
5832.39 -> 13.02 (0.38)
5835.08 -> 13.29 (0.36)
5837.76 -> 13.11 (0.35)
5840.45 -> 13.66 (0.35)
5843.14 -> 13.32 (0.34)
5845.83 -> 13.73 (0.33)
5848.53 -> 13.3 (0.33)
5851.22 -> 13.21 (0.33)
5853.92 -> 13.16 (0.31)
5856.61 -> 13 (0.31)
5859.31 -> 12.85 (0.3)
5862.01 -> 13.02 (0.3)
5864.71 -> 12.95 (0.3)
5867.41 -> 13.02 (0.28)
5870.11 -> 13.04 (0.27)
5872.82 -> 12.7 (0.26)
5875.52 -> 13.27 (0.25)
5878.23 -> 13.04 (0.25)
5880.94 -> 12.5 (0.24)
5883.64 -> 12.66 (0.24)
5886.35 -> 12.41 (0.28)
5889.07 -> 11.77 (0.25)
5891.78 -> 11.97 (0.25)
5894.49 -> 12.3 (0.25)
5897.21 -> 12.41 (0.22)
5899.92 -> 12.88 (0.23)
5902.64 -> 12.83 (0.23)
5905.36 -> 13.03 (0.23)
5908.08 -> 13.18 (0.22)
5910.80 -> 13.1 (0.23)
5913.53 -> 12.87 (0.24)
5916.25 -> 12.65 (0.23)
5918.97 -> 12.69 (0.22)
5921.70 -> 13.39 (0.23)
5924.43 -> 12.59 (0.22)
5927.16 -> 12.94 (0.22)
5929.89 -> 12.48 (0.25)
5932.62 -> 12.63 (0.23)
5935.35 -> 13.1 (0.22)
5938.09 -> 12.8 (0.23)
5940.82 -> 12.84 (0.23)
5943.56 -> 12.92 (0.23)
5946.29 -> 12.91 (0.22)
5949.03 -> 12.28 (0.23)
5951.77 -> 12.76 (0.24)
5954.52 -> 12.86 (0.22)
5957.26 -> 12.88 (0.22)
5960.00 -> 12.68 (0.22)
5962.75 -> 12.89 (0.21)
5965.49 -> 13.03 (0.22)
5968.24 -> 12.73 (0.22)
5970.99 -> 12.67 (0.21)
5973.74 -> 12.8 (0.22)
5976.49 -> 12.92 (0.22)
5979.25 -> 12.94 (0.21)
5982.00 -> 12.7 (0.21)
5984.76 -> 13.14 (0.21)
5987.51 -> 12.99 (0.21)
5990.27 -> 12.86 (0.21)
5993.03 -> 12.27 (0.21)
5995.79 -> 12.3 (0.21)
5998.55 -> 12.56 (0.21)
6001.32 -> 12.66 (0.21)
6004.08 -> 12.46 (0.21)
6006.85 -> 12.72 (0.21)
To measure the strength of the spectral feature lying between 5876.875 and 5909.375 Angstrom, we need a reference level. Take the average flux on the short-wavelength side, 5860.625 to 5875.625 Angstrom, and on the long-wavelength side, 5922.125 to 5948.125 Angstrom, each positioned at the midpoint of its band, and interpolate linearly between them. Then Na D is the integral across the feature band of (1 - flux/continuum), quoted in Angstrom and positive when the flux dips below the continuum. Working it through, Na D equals 0.8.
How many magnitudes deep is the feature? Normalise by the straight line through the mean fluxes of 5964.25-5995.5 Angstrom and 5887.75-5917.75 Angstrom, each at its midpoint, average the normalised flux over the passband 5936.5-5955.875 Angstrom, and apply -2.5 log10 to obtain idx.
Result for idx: -0.003 mag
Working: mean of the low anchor 12.6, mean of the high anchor 12.8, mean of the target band 12.8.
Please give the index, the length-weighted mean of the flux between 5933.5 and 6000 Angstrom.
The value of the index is 12.8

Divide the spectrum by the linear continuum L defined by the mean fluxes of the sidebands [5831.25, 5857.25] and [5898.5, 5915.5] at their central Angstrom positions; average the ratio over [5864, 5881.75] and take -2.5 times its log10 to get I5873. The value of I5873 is 0.02 mag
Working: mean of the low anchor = 13.3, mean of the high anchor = 13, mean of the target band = 12.9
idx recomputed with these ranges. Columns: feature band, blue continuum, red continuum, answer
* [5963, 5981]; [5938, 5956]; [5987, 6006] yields -0.02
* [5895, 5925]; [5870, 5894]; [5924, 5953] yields -0.02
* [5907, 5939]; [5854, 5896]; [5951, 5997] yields -0.01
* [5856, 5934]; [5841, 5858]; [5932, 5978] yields 0.03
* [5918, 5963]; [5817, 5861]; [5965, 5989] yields 0.01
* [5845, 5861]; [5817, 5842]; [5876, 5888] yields -0.02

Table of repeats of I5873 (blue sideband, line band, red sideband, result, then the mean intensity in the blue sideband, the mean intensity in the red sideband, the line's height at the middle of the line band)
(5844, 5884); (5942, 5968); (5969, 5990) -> 0.01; 13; 12.9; 12.9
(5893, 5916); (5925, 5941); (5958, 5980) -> 0.00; 12.8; 12.8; 12.8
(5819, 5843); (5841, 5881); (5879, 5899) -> -0.03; 13.1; 12.3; 12.7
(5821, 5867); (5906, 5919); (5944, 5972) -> 0.00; 13.1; 12.8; 12.9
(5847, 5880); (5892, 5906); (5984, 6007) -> 0.03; 13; 12.6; 12.9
